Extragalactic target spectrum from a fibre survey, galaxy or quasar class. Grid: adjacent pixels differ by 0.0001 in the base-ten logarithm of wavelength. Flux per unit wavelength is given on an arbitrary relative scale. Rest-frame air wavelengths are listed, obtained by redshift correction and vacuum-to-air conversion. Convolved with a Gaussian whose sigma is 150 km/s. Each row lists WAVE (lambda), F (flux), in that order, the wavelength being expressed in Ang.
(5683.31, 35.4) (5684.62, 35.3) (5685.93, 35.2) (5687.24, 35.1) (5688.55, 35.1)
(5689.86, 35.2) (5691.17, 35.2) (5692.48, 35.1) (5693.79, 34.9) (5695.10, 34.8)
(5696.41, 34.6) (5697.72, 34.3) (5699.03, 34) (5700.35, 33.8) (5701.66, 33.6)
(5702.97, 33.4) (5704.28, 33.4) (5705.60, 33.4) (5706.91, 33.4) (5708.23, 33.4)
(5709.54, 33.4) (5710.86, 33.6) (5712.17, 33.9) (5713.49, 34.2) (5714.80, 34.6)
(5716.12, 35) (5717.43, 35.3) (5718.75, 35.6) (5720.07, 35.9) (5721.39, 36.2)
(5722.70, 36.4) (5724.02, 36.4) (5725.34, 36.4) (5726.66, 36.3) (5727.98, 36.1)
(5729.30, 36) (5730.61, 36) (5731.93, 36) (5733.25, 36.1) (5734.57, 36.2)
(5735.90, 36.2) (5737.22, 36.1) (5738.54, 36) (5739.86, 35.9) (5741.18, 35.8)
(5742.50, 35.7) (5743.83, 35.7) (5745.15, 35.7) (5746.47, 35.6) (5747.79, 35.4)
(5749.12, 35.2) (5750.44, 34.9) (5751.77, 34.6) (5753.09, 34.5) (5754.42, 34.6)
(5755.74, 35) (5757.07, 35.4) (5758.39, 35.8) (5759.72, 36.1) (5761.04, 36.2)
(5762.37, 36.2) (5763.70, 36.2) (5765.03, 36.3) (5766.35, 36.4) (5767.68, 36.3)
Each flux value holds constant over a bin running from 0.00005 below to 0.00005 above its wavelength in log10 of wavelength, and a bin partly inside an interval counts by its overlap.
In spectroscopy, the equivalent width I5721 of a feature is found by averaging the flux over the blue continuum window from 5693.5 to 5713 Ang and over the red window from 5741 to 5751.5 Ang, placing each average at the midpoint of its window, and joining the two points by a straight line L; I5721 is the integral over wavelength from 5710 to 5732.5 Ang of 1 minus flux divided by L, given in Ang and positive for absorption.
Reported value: -0.6 Ang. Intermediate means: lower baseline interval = 33.8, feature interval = 35.5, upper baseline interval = 35.4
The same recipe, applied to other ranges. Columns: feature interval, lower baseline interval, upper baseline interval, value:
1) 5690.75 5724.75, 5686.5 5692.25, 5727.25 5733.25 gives 1.0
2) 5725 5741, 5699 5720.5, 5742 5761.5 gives -0.6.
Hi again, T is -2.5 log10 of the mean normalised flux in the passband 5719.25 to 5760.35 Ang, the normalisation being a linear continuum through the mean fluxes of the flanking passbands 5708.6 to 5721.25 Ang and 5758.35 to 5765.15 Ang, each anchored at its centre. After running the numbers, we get -0.01 mag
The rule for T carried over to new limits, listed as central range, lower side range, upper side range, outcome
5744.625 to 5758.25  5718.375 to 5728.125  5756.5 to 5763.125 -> 0.03 mag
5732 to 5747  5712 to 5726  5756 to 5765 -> -0.01 mag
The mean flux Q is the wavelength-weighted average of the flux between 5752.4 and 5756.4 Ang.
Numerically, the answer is 34.7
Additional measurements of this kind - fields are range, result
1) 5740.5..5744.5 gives 35.7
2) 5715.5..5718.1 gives 35.2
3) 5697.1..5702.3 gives 33.9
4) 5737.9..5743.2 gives 35.8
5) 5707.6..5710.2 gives 33.4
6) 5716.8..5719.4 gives 35.4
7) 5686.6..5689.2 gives 35.1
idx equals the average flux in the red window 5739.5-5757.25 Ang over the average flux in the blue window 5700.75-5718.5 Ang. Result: 1.04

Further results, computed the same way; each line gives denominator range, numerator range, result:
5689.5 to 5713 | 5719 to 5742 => 1.06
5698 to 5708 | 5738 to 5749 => 1.06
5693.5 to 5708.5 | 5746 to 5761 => 1.04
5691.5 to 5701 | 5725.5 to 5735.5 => 1.05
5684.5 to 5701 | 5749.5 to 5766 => 1.02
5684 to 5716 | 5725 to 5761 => 1.04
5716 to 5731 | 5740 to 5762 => 0.98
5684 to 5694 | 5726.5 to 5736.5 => 1.03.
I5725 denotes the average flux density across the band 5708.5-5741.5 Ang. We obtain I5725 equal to 35.6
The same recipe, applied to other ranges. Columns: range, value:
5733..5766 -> 35.7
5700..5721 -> 34.2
